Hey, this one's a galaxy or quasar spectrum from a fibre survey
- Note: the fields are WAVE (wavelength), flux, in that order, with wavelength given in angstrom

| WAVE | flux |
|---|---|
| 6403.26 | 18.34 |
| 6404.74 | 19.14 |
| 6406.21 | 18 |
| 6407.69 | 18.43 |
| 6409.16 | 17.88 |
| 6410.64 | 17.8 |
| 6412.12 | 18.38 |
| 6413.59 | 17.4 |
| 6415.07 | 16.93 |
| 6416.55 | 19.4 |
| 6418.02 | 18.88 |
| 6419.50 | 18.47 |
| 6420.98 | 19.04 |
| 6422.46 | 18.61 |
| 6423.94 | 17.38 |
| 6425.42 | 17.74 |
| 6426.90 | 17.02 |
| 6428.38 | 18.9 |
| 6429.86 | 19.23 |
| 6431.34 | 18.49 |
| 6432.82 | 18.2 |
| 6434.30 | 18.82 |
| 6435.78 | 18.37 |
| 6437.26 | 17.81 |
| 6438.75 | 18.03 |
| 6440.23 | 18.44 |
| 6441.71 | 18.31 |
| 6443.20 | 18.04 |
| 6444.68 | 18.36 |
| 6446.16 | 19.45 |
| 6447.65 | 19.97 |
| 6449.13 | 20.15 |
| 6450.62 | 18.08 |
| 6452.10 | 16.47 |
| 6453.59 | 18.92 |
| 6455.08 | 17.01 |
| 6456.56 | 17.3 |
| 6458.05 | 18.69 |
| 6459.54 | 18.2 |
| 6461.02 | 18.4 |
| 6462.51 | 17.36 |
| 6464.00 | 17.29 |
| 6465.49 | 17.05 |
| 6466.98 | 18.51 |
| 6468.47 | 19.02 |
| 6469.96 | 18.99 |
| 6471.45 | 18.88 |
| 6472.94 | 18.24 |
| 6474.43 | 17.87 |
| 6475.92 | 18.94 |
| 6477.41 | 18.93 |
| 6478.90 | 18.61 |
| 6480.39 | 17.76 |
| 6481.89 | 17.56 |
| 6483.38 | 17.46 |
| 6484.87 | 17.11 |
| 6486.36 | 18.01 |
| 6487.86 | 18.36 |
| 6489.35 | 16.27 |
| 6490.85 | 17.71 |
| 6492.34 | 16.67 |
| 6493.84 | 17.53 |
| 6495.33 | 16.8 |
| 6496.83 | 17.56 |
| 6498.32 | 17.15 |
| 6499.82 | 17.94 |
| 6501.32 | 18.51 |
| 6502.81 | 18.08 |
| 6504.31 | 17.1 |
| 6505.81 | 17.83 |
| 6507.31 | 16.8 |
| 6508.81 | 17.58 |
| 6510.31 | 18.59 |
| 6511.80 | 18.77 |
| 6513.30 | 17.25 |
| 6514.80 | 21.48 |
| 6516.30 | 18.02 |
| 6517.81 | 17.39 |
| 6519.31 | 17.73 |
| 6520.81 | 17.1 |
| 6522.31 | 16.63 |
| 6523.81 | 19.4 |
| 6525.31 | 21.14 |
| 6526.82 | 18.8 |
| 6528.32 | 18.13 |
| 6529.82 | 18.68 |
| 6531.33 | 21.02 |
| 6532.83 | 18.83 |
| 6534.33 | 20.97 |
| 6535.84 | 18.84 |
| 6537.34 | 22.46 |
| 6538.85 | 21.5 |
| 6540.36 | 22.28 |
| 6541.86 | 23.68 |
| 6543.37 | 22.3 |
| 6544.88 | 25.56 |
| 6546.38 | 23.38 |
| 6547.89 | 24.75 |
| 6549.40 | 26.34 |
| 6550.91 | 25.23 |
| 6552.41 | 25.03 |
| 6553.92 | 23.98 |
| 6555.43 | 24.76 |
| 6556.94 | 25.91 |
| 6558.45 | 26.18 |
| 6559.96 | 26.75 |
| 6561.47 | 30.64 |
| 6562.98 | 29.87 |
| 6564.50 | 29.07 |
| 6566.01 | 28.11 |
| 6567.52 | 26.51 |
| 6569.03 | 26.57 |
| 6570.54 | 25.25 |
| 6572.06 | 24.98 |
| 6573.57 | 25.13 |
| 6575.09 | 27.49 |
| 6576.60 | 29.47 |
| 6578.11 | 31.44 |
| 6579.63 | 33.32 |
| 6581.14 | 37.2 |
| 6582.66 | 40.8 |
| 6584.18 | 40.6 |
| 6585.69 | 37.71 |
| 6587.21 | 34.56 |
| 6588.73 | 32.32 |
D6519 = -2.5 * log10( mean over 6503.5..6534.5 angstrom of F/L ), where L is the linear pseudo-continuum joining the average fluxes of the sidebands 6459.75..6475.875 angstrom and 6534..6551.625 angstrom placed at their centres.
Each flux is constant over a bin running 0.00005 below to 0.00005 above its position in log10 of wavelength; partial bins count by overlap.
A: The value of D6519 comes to 0.168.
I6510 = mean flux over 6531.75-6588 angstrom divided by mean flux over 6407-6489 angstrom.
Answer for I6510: 1.5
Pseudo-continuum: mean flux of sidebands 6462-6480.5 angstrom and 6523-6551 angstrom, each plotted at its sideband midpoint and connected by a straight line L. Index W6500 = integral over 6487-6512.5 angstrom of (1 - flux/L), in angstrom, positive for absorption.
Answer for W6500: 2.8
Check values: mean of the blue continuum 18.3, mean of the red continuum 21.7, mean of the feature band 17.6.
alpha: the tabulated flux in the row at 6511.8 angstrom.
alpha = 18.77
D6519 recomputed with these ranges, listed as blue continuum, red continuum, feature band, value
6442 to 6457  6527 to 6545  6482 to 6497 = 0.13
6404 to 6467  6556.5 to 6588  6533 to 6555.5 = 0.20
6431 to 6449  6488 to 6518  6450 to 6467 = 0.04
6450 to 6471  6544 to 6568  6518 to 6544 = 0.21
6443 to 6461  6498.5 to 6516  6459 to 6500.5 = 0.02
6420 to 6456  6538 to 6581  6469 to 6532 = 0.23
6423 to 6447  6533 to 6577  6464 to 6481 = 0.11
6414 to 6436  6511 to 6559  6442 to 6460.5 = 0.04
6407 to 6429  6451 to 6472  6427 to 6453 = -0.03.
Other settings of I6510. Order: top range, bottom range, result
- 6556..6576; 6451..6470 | 1.51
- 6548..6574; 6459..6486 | 1.46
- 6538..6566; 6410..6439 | 1.40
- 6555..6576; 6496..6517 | 1.50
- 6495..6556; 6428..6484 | 1.10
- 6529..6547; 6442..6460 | 1.18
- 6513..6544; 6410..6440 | 1.08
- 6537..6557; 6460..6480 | 1.31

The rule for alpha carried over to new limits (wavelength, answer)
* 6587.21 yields 34.56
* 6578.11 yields 31.44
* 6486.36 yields 18.01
